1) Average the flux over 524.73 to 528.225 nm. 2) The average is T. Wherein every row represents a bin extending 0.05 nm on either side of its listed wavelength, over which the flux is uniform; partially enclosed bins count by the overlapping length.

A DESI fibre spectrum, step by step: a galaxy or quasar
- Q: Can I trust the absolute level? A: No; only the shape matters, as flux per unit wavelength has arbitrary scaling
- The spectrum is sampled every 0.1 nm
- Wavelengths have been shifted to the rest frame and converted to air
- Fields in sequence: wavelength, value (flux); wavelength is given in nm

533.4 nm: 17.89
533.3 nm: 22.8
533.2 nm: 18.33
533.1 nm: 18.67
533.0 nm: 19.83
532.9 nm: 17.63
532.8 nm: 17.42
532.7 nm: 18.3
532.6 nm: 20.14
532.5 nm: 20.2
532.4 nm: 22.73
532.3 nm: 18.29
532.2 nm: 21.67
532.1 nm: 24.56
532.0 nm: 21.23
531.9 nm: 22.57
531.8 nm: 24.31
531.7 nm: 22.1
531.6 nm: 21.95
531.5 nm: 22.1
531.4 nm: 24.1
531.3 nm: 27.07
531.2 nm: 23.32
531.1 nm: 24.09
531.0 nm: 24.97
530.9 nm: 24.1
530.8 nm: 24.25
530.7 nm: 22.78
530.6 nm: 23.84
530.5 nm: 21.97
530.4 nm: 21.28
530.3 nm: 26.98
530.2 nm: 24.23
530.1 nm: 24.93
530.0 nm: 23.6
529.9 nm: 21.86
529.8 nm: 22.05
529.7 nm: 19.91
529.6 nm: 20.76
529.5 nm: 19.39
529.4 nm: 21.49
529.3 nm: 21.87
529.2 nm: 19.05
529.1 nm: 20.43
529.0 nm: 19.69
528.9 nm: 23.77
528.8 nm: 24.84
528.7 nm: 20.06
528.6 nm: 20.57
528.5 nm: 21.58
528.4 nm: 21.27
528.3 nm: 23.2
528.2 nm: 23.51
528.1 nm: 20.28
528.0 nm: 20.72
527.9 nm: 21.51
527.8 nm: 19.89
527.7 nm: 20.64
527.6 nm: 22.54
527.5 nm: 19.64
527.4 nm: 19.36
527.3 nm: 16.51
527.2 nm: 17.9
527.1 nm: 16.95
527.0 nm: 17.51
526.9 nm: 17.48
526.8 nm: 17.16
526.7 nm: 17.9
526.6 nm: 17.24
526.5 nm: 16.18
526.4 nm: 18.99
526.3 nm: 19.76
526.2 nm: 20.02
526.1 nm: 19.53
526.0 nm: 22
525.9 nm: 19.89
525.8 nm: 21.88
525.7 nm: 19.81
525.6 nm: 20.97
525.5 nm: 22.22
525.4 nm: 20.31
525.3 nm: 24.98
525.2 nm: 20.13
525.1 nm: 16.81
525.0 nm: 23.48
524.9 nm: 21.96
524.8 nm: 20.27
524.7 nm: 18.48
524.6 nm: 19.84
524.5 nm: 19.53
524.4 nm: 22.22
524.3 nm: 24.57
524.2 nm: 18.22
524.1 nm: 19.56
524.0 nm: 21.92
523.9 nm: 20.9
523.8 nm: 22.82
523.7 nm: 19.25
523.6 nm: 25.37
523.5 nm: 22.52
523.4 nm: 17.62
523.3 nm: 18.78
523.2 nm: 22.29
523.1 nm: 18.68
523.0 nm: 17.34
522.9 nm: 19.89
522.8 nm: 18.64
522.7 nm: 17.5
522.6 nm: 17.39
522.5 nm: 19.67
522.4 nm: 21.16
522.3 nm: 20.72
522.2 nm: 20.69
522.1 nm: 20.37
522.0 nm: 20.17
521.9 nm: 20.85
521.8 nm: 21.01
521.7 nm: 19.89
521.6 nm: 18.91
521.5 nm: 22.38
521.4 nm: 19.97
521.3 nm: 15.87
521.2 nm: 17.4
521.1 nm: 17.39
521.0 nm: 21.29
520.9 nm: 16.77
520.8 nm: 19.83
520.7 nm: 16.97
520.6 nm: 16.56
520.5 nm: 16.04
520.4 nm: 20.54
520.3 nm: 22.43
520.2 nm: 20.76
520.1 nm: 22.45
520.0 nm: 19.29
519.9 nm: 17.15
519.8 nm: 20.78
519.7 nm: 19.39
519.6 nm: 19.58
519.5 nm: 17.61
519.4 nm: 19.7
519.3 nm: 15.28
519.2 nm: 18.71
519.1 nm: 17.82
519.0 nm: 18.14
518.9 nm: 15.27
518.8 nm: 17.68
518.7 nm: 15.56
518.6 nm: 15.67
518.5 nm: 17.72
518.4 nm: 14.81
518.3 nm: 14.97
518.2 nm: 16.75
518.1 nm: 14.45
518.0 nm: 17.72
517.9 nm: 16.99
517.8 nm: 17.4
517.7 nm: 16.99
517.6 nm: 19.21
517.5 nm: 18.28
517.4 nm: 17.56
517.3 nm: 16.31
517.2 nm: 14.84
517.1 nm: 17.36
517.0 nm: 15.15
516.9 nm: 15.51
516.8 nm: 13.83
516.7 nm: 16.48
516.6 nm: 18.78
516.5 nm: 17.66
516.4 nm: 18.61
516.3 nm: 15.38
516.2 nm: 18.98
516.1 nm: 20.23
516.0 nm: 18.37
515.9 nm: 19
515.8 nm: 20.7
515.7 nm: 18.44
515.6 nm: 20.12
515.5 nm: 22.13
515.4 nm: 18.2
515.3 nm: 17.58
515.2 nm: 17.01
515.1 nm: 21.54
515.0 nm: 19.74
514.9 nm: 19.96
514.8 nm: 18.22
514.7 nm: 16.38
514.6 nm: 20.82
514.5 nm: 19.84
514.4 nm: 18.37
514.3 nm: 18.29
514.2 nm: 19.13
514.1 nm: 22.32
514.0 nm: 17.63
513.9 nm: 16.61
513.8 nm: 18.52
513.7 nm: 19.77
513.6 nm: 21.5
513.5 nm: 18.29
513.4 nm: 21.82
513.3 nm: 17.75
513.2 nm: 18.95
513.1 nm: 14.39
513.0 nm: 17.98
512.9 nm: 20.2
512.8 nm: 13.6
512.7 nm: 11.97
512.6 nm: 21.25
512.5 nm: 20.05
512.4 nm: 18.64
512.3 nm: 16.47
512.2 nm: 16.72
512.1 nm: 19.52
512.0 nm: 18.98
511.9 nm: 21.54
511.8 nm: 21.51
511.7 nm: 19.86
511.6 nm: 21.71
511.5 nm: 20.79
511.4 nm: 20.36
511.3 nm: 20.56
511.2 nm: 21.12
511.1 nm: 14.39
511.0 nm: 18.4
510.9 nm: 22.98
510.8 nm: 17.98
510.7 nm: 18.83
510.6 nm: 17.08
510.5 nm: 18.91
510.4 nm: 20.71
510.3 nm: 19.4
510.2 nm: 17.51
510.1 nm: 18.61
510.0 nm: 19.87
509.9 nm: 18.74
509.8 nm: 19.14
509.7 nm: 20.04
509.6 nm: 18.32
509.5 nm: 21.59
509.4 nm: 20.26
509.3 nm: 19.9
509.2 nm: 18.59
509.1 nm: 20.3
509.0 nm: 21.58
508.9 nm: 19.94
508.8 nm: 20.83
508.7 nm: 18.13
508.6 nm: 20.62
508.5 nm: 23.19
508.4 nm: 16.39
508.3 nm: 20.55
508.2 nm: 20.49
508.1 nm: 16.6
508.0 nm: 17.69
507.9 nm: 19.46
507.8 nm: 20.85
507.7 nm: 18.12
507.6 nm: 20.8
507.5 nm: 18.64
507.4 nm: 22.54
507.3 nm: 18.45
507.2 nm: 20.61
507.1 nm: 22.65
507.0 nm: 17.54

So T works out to 19.8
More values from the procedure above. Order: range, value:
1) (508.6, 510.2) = 19.7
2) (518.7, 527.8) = 19.5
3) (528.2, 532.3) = 22.6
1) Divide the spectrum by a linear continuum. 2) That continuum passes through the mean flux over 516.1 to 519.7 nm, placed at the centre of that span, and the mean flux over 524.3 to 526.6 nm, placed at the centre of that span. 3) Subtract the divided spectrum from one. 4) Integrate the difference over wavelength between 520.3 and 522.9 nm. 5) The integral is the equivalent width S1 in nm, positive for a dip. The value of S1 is -0.070 nm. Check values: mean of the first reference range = 17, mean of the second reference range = 20.4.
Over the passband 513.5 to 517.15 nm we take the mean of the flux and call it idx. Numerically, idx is 18.6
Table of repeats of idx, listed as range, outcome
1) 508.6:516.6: 19.1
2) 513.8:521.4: 18.1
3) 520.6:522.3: 19.3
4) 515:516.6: 19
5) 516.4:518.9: 16.6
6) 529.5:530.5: 22.6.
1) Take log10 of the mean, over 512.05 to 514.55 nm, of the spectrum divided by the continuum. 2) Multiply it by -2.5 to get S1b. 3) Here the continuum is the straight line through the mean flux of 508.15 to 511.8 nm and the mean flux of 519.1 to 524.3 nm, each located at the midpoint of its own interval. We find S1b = 0.07 mag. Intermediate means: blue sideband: 19.7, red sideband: 19.6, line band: 18.4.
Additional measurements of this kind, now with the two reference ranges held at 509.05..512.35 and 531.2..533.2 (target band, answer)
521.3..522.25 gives 0.01 mag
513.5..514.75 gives 0.04 mag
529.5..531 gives -0.09 mag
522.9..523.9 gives 0.00 mag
